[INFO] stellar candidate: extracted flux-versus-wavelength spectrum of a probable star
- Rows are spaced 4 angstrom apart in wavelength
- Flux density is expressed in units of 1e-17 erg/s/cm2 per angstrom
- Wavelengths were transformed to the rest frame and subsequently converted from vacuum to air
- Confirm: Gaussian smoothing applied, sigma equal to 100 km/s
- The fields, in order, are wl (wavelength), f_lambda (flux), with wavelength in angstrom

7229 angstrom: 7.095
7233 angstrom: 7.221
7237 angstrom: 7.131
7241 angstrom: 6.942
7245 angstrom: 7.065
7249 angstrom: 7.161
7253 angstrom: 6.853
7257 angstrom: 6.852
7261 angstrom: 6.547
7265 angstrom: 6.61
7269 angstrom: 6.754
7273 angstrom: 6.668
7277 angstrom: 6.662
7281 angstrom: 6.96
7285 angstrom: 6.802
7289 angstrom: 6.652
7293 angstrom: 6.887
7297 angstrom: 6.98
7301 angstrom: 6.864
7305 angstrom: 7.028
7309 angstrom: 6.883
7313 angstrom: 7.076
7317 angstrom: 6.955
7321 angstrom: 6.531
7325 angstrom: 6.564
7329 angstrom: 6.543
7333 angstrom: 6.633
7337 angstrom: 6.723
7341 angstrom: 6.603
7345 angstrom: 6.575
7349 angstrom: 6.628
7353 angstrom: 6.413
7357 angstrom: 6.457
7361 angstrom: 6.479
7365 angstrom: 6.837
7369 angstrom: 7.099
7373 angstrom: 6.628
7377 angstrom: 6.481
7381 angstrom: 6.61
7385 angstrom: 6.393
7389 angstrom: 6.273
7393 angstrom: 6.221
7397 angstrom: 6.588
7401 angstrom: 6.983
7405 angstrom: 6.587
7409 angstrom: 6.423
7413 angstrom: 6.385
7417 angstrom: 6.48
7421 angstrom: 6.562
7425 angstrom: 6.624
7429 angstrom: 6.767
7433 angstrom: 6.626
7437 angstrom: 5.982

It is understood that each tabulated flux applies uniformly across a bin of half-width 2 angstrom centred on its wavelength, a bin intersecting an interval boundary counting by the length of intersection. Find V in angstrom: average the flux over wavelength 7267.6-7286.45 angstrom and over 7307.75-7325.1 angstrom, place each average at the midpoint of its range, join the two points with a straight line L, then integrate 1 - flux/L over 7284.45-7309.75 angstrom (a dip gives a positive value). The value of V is -0.3 angstrom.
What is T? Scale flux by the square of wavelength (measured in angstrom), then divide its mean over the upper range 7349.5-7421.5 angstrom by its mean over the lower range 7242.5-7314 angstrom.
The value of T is 1.0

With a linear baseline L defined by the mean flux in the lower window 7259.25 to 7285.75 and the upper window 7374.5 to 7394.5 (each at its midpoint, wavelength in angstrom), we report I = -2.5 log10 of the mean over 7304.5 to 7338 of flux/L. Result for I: -0.03 mag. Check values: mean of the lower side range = 6.71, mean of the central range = 6.76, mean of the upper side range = 6.41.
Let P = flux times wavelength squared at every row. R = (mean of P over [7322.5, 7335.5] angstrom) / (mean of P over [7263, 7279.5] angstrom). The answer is 1.0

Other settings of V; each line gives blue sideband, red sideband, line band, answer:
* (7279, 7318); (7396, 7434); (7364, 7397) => 0.65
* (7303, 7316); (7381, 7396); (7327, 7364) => 0.73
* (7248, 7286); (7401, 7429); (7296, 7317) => -0.77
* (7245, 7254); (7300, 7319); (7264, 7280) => 0.72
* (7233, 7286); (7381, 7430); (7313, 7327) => -0.04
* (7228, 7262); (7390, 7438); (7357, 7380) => -0.10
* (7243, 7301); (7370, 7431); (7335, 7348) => 0.07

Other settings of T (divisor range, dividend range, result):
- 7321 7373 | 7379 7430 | 1.00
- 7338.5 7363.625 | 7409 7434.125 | 1.02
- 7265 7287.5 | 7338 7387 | 1.00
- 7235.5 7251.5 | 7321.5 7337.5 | 0.96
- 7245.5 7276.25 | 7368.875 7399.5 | 0.99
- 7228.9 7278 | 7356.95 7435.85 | 0.99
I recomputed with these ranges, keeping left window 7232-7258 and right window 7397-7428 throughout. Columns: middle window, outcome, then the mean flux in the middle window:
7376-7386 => 0.03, 6.51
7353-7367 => 0.03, 6.57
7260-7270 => 0.05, 6.63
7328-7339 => 0.02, 6.64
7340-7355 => 0.03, 6.55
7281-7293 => 0.02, 6.79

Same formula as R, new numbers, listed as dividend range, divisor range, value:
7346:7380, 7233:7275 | 0.99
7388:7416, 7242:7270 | 0.99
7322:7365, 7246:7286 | 0.99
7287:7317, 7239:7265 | 1.02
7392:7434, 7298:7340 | 0.99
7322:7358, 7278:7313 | 0.97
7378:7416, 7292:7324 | 0.97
